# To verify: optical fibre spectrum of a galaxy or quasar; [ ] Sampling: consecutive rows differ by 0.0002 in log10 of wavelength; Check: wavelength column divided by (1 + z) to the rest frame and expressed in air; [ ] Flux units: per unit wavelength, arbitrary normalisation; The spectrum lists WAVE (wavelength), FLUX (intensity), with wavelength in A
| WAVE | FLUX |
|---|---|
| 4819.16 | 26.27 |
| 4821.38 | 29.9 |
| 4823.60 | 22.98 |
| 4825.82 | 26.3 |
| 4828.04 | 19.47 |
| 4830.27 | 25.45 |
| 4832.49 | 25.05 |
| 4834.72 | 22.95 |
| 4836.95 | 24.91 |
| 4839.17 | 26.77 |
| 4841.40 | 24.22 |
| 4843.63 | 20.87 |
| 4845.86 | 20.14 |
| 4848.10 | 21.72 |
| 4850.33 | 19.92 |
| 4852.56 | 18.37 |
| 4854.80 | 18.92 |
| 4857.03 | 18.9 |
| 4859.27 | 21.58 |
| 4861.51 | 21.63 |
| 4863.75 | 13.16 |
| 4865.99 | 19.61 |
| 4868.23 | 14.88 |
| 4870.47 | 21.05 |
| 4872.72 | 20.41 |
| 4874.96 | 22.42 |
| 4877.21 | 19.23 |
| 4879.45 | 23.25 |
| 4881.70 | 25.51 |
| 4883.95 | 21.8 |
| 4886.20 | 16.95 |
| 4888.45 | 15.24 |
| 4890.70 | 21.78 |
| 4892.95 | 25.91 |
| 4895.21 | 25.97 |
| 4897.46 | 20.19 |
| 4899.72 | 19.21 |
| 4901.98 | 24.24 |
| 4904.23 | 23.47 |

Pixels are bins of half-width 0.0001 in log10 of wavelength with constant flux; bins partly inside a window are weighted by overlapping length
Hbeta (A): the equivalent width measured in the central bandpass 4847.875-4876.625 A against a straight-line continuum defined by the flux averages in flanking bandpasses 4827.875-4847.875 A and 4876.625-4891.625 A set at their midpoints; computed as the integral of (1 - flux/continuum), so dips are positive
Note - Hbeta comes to 3.3 A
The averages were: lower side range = 23.4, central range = 19.4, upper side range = 20.6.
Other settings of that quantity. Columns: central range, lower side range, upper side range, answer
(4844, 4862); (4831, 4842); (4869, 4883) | 2.6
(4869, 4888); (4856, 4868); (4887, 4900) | -0.9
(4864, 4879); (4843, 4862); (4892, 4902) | 1.4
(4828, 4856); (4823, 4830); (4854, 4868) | -1.4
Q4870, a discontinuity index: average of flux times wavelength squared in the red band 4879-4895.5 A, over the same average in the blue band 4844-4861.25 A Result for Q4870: 1.10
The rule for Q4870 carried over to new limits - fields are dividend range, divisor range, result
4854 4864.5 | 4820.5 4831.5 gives 0.78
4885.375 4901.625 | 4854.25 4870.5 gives 1.15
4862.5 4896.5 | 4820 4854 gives 0.90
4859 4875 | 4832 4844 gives 0.79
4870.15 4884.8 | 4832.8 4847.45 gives 0.96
